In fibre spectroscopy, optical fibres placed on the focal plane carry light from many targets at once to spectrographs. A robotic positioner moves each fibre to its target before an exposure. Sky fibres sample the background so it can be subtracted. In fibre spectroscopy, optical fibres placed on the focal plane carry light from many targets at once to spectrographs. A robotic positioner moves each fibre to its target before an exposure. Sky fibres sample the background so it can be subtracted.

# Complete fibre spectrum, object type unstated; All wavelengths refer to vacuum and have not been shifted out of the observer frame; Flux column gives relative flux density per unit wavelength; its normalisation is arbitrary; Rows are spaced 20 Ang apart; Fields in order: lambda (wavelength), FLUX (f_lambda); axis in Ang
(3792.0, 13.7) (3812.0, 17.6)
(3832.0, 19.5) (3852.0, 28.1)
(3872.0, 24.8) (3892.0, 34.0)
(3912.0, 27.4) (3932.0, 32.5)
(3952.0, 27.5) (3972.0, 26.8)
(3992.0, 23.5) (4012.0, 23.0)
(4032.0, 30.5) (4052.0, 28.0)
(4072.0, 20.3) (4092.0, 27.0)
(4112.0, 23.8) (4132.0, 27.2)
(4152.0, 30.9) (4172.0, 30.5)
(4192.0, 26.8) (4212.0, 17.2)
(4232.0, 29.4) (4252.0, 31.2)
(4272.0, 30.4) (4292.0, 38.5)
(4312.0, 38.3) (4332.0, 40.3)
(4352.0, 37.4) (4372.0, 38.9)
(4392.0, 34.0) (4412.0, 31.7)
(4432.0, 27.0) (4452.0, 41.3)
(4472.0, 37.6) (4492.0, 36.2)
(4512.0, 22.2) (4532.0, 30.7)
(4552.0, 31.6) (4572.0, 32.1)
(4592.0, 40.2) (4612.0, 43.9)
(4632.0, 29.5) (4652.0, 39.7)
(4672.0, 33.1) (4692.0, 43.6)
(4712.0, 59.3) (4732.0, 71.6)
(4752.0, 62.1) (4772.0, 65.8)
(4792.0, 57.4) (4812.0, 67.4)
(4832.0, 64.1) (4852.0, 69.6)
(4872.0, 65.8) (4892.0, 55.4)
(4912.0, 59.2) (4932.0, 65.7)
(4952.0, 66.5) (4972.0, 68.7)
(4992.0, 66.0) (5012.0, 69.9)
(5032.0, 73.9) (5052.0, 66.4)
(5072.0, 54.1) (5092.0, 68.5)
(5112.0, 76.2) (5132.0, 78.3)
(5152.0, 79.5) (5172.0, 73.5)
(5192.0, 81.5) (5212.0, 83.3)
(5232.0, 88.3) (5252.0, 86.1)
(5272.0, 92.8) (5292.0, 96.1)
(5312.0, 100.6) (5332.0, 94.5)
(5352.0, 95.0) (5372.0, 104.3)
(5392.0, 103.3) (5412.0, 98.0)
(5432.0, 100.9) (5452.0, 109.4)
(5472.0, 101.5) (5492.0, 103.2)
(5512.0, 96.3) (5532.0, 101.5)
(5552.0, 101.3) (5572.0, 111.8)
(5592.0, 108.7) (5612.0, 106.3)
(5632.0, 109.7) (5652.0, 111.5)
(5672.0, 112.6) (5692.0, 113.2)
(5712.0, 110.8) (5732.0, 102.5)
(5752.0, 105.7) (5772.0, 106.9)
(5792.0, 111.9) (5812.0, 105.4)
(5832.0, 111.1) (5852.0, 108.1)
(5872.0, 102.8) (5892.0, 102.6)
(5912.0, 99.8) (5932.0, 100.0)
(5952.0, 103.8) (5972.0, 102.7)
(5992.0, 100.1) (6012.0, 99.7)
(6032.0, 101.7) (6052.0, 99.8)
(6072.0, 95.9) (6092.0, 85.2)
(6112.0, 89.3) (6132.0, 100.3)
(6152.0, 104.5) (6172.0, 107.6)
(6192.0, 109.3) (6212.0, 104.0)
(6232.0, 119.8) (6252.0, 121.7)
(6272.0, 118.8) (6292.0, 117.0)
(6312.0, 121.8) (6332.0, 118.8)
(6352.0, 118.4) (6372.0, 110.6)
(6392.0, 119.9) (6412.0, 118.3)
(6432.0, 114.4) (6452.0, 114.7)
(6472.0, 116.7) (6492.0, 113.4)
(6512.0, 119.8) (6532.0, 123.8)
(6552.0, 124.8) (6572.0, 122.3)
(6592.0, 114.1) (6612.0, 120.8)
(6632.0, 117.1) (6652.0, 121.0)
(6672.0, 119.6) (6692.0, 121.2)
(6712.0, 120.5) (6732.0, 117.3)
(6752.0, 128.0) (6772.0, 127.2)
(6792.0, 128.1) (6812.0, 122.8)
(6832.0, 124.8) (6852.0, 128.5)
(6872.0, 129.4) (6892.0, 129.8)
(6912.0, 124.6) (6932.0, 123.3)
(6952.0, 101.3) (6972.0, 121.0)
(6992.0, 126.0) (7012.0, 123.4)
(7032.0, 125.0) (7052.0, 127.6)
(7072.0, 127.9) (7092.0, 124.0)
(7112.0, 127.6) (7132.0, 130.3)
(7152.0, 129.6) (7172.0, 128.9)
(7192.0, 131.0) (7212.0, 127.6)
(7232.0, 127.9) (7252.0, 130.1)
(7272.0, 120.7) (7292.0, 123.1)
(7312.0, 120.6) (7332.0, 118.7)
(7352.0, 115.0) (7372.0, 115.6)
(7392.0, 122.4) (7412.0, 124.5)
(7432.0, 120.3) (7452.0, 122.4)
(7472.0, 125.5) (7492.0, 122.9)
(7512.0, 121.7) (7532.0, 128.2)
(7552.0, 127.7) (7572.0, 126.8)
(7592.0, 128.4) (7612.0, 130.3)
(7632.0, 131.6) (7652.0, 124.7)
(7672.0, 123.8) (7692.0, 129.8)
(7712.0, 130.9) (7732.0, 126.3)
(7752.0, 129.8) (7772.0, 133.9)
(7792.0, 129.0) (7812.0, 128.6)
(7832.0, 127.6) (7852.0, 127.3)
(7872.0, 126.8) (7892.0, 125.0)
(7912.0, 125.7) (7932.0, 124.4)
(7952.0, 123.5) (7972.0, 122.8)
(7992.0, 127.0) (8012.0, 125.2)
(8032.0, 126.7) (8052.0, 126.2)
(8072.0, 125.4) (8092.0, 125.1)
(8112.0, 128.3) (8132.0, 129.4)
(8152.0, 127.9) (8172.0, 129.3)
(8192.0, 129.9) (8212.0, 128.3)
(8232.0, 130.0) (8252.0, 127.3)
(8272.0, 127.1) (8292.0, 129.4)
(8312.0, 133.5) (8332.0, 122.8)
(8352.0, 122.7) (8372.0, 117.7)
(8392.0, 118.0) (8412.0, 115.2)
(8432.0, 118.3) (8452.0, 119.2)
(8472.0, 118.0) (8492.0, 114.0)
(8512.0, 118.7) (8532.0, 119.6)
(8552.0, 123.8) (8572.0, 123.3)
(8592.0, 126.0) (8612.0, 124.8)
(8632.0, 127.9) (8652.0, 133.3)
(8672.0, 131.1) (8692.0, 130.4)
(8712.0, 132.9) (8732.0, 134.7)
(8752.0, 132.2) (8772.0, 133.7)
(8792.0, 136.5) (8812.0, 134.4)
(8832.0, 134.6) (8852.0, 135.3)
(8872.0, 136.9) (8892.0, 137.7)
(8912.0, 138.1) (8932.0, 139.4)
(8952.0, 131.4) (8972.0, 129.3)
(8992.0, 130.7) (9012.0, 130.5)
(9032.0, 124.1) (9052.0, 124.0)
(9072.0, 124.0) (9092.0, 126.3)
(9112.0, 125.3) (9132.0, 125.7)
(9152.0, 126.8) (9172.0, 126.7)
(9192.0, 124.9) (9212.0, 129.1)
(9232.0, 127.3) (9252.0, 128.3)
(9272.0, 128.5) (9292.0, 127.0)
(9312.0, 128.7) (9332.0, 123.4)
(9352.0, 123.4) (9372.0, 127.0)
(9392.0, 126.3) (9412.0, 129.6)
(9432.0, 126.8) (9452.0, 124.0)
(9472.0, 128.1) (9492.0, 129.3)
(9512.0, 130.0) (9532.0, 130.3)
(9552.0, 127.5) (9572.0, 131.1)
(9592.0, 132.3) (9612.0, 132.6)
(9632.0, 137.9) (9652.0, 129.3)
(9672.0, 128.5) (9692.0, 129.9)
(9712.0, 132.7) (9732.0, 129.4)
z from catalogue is 0.18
